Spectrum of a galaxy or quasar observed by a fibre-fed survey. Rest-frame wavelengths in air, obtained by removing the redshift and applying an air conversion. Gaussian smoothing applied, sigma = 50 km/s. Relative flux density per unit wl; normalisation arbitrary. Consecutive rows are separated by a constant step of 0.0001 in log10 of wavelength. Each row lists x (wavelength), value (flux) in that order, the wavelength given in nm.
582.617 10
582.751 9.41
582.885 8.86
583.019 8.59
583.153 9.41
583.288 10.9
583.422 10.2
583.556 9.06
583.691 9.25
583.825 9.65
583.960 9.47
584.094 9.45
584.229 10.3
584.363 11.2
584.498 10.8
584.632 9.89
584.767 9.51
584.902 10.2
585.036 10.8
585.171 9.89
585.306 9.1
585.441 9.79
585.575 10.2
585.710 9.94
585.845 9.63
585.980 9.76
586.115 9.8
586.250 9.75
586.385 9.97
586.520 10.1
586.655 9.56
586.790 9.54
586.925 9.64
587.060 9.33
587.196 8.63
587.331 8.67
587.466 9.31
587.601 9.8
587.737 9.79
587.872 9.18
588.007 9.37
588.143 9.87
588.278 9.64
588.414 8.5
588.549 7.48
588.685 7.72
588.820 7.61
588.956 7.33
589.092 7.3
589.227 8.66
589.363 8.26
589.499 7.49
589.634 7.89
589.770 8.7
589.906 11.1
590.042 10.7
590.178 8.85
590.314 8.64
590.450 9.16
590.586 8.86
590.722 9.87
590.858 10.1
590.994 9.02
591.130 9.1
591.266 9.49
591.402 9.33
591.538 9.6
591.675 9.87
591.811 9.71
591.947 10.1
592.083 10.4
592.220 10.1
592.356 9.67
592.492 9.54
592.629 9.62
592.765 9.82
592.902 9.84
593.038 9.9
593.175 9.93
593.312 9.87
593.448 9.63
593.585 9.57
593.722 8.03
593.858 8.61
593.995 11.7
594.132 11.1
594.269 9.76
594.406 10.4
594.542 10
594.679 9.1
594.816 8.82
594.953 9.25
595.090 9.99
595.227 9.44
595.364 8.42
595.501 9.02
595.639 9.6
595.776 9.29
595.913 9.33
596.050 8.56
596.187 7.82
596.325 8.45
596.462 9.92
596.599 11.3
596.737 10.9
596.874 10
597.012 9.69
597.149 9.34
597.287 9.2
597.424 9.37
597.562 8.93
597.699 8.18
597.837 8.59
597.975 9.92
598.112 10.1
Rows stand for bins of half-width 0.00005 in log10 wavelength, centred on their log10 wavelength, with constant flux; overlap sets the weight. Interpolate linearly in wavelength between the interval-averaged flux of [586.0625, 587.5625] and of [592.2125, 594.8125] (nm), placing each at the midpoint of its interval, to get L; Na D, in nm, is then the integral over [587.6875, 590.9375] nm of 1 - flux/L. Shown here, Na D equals 0.258 nm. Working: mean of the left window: 9.49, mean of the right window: 9.77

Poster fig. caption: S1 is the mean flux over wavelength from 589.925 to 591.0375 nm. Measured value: 9.48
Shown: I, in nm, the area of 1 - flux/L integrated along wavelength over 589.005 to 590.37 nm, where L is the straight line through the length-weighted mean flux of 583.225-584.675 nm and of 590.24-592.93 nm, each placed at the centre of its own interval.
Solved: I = 0.13 nm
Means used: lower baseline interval 10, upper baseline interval 9.59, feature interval 8.74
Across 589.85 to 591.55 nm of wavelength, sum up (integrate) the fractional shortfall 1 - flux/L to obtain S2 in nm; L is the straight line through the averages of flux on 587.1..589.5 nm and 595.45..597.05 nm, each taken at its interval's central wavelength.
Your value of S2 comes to -0.12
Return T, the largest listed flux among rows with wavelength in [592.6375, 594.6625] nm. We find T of 11.7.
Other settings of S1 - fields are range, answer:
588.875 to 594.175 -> 9.38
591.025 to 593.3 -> 9.74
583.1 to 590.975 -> 9.38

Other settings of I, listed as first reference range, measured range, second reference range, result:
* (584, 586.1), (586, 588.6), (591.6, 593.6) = 0.15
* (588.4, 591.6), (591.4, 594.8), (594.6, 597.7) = -0.28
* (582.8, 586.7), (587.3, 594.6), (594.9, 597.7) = 0.19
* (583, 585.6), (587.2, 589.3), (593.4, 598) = 0.23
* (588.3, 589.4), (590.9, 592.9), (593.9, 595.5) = -0.18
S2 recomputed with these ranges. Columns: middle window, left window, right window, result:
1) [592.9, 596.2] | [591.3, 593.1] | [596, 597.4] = 0.055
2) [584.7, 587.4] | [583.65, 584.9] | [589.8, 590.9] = 0.049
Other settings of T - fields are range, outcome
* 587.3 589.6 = 9.87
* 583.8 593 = 11.2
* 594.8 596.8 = 11.3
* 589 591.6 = 11.1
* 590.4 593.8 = 10.4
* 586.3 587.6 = 10.1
